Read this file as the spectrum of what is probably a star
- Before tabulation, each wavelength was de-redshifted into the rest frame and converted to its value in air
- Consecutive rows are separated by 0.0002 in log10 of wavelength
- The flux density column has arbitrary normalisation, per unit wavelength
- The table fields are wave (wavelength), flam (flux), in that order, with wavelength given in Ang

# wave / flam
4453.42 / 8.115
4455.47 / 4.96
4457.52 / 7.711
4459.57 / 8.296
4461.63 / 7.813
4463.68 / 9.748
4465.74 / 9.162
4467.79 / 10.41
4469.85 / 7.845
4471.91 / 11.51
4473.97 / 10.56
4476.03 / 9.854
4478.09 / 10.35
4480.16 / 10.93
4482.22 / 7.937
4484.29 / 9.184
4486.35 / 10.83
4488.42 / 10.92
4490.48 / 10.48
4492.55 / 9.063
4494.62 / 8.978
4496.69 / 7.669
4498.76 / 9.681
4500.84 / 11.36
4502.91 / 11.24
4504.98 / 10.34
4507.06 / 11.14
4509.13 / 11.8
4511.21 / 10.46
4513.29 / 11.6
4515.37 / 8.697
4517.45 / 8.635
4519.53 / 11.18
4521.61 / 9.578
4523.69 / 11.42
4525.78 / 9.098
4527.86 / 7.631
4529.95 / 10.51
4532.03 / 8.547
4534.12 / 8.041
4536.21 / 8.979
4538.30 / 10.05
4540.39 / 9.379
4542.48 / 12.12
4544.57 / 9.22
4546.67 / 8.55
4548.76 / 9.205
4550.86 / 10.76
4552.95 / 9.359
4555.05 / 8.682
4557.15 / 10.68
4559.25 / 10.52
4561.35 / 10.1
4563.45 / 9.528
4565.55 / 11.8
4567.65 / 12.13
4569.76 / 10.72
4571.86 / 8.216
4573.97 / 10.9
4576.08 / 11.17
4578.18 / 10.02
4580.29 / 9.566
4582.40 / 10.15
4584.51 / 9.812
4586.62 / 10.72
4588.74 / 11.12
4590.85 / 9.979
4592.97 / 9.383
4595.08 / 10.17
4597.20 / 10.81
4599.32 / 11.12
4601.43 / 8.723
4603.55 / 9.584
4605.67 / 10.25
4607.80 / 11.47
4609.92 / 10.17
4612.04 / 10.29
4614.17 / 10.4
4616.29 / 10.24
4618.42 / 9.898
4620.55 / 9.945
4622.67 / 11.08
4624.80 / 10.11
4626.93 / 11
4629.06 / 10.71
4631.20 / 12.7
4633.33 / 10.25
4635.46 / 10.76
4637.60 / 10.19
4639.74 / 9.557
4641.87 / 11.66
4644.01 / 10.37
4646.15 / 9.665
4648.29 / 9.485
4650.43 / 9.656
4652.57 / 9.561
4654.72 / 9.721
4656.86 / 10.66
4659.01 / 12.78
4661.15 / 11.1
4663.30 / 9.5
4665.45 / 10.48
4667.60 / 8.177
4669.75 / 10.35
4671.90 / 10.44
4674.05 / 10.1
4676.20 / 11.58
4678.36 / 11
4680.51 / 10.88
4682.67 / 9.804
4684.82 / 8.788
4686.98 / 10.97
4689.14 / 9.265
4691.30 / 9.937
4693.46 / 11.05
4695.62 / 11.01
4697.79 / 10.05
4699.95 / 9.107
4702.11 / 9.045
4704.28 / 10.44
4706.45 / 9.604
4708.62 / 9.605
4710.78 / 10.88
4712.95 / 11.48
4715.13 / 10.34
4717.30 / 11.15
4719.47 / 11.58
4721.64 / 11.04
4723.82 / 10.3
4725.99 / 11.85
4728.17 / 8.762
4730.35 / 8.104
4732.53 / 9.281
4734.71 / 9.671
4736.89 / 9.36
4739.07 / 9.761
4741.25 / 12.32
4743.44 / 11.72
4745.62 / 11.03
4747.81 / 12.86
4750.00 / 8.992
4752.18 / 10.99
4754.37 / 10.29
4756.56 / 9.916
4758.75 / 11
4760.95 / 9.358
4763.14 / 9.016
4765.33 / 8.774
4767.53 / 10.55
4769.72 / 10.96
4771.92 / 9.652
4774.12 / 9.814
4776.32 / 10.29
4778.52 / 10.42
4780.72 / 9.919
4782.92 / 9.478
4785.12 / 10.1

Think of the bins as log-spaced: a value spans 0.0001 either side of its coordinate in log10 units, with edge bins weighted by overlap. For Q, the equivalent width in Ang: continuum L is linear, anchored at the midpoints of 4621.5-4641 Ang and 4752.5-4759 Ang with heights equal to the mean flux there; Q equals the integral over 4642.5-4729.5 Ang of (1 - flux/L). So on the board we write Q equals 2.3 Ang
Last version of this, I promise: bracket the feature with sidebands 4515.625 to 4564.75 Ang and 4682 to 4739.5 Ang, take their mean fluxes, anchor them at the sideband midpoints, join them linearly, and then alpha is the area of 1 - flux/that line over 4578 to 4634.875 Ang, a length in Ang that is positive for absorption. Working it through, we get -3.20 Ang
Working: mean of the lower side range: 9.64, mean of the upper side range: 10.1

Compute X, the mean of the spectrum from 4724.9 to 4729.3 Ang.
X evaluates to 10.3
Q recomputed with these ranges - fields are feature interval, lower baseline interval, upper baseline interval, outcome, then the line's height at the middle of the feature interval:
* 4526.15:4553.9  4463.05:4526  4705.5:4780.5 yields 1.9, 10.1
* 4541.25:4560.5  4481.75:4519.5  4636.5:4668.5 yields 0.4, 10.1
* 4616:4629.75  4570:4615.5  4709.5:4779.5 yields -0.3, 10.2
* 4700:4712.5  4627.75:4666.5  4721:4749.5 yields 0.6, 10.4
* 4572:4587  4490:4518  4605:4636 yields 0.4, 10.4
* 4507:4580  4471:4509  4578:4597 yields 1.1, 10.1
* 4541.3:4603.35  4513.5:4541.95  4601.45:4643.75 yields -1.4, 9.96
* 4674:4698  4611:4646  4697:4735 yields -0.3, 10.3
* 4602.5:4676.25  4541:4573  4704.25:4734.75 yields -1.4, 10.2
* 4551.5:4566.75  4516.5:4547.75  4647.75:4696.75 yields -0.7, 9.68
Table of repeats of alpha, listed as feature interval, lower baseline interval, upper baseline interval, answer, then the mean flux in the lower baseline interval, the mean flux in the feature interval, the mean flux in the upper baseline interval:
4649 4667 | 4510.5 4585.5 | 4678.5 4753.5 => -0.29 Ang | 9.92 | 10.4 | 10.3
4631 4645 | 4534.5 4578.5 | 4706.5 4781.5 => -0.67 Ang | 10.1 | 10.7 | 10.3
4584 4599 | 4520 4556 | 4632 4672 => -0.75 Ang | 9.51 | 10.3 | 10.2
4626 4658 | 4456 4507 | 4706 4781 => -1.09 Ang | 9.65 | 10.4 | 10.3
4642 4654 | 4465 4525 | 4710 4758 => 0.55 Ang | 10.1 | 9.89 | 10.5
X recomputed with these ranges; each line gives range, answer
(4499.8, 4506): 11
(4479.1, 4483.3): 9.42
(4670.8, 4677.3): 10.7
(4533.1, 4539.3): 9.02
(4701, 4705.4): 9.73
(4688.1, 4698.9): 10.3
